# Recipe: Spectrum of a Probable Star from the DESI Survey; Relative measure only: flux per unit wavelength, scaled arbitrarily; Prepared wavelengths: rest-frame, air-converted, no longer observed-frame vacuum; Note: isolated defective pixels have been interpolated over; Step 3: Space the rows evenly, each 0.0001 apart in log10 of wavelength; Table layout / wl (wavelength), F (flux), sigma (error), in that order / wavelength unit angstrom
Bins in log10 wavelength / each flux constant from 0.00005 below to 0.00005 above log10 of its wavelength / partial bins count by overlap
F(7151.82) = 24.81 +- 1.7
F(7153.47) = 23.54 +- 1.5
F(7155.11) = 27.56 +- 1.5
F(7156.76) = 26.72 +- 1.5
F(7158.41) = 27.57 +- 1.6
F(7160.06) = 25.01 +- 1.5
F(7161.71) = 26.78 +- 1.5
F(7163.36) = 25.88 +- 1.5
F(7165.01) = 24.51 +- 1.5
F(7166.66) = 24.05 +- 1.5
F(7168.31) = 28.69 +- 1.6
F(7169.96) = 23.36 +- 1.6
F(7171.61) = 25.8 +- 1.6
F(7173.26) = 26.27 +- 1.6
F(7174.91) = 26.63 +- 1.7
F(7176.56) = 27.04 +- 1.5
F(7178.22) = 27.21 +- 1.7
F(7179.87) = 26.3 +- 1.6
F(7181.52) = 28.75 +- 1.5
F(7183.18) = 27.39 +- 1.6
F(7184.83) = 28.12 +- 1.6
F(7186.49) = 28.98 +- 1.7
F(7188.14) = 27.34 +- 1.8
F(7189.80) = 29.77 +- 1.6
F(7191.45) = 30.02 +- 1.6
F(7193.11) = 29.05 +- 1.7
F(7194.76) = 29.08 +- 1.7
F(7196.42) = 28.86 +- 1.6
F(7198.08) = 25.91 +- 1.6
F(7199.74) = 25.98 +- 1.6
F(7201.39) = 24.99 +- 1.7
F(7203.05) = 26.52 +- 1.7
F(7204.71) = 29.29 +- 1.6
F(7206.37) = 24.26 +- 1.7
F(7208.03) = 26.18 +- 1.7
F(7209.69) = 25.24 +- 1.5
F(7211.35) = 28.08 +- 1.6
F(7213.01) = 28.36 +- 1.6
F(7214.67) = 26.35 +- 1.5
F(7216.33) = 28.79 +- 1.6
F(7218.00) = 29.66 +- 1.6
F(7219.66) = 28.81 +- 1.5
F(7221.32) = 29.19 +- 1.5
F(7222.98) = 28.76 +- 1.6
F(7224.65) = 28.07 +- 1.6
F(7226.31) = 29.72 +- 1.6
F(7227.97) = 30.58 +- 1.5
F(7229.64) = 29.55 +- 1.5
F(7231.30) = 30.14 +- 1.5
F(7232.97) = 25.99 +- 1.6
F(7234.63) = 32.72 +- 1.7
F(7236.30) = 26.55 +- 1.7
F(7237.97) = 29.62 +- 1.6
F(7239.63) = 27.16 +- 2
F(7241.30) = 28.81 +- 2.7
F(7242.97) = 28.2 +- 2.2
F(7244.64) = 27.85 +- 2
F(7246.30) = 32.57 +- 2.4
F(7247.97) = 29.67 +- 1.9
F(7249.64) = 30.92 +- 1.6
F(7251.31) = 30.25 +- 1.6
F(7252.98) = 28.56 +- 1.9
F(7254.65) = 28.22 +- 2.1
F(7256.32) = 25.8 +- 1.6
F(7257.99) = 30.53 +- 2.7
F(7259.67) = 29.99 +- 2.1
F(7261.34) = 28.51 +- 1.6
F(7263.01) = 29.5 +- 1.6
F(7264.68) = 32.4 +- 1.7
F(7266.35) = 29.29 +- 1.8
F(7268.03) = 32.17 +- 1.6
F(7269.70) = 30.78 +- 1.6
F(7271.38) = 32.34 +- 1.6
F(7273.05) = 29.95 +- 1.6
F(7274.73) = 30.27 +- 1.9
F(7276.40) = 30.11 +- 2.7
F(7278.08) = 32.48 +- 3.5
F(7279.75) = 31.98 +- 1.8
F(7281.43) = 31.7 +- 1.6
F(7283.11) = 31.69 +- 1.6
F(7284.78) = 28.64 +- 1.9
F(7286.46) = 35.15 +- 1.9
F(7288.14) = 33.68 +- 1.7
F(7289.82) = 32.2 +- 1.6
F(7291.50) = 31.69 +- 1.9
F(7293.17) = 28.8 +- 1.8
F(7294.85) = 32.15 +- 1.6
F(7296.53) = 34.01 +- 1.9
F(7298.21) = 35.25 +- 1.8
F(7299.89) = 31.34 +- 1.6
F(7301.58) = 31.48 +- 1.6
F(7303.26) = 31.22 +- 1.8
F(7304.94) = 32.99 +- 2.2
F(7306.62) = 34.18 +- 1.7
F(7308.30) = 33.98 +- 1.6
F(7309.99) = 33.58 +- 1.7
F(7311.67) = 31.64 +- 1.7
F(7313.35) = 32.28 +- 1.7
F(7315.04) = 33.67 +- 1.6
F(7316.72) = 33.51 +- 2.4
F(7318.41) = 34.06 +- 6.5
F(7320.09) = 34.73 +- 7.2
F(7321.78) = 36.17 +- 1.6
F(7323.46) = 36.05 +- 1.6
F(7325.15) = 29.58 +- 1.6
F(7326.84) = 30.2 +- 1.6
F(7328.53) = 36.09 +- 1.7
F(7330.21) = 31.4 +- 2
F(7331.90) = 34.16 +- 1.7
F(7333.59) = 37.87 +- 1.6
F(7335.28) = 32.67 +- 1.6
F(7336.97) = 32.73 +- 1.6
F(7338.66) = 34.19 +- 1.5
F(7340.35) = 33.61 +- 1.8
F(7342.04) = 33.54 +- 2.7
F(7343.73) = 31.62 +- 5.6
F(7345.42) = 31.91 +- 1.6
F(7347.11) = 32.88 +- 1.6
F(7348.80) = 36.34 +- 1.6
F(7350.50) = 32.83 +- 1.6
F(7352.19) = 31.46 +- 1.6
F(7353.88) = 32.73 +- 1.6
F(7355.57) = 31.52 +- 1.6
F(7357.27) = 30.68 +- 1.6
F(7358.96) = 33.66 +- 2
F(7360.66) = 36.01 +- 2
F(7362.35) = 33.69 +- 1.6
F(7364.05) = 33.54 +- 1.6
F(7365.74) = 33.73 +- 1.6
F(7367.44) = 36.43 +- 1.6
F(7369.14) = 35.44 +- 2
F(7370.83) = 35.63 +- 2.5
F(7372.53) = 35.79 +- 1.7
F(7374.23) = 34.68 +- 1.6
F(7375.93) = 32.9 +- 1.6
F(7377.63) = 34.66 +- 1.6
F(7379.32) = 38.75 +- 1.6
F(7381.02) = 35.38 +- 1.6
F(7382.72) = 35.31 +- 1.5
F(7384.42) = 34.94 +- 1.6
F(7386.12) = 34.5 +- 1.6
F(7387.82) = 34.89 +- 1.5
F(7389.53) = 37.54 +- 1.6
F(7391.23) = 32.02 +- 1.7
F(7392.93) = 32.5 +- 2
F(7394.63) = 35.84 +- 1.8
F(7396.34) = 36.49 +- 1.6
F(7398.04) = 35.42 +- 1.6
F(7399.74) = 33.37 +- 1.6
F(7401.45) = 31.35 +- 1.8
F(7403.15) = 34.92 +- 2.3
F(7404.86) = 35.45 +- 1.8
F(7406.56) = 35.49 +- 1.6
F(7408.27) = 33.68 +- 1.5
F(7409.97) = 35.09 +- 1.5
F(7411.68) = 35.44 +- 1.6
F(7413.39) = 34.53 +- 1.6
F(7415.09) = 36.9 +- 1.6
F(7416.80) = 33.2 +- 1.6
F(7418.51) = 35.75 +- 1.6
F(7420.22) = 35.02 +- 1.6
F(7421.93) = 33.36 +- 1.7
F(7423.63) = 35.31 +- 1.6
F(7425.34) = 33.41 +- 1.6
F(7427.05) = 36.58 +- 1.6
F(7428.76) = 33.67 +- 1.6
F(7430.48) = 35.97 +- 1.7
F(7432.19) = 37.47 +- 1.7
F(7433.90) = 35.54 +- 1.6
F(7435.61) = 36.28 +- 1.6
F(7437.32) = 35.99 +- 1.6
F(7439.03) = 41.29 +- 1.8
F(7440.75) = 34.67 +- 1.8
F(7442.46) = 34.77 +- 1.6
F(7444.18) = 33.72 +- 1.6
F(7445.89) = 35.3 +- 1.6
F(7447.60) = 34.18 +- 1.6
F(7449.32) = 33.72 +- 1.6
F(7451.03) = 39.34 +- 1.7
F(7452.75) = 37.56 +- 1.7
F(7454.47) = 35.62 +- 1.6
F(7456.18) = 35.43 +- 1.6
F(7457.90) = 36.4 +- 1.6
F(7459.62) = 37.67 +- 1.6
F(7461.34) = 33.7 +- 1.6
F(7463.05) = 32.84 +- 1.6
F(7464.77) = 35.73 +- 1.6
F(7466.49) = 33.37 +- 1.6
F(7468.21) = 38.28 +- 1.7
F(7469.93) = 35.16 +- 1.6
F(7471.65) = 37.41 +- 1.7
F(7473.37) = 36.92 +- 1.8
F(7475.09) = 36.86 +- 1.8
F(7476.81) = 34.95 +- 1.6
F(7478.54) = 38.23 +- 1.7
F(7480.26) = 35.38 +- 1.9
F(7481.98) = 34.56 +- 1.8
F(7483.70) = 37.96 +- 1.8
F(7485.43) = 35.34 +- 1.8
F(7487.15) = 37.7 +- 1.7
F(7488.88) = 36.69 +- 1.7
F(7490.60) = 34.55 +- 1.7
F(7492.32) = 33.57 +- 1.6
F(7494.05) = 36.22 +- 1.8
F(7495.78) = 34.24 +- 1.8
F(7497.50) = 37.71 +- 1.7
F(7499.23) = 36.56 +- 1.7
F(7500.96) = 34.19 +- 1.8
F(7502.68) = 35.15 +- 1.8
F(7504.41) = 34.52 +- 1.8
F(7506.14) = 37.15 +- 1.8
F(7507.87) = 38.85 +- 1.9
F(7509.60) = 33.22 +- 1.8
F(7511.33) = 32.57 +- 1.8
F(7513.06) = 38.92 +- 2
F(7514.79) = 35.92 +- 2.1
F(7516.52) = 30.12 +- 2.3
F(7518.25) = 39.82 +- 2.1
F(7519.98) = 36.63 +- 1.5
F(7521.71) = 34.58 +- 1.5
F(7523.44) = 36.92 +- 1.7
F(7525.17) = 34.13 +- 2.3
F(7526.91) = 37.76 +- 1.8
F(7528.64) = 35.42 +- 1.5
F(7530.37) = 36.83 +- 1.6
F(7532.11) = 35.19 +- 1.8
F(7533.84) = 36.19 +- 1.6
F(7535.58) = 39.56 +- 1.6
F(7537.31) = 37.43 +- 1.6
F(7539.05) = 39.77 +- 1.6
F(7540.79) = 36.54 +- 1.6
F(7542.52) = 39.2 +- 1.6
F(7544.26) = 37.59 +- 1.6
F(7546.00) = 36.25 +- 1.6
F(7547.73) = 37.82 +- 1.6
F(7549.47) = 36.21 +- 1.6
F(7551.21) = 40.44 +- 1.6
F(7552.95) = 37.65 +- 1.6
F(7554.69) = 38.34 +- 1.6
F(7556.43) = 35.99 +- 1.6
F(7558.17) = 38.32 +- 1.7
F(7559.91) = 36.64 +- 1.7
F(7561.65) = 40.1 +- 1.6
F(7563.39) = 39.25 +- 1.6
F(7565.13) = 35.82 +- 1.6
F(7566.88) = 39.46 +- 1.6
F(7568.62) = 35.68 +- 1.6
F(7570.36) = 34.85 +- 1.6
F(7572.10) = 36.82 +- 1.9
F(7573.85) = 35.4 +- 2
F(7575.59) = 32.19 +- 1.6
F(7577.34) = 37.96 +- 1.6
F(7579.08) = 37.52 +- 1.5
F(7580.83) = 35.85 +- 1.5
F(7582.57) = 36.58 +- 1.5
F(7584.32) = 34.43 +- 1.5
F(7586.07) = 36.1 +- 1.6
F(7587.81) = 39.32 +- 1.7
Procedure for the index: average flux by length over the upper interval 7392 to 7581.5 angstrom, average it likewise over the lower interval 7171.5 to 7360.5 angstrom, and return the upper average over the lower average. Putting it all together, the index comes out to 1.18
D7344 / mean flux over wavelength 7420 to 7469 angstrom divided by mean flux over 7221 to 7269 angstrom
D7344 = 1.21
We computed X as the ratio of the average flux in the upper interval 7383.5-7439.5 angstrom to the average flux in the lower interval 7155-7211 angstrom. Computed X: 1.30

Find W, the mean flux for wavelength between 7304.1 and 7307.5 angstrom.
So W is 33.6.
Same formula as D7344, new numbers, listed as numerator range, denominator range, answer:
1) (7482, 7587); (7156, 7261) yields 1.31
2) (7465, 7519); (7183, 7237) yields 1.27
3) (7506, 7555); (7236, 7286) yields 1.23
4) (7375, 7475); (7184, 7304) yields 1.20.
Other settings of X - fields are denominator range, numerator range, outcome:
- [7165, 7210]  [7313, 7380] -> 1.25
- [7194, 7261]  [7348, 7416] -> 1.22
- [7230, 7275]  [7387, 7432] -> 1.18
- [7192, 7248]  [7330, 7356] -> 1.18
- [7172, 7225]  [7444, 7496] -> 1.30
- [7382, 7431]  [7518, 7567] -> 1.08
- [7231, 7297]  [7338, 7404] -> 1.13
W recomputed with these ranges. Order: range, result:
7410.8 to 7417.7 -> 35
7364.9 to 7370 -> 35.2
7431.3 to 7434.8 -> 36.5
